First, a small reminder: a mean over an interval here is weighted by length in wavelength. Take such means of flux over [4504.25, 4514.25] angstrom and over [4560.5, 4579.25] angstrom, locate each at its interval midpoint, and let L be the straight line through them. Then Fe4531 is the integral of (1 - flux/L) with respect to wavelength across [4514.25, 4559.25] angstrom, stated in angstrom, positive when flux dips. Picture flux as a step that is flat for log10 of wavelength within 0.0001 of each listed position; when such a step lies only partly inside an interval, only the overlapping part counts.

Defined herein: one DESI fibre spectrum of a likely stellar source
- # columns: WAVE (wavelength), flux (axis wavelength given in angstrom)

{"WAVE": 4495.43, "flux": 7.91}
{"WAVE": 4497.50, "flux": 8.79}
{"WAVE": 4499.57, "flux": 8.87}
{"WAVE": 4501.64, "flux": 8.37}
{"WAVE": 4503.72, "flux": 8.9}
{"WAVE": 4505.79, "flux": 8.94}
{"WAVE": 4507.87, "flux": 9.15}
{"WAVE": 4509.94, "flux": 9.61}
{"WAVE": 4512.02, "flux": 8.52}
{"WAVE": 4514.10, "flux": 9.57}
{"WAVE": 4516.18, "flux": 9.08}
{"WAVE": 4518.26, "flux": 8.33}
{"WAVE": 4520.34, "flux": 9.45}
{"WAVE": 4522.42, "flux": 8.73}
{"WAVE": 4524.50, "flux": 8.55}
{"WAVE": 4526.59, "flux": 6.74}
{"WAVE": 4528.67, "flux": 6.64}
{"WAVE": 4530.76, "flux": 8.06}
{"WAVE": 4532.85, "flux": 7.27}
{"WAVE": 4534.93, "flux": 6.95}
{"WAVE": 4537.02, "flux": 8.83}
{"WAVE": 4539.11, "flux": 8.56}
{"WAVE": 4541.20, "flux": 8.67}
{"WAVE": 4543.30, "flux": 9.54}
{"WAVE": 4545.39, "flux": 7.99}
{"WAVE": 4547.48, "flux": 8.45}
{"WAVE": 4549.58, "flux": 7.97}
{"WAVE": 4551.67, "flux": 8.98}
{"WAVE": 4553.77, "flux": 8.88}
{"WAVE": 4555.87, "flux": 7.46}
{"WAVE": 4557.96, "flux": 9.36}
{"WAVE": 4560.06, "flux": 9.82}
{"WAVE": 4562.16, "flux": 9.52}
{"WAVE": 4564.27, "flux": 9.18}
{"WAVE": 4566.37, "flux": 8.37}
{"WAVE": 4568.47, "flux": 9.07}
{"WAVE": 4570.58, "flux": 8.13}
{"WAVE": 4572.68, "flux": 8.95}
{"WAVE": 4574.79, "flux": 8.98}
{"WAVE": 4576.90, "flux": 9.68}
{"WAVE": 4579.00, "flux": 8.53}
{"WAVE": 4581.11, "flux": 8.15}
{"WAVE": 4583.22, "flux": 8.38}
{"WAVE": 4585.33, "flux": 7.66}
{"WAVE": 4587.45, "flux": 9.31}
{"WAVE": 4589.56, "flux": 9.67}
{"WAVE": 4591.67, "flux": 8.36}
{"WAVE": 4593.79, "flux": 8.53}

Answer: 3.5 angstrom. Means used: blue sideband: 9.11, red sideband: 8.98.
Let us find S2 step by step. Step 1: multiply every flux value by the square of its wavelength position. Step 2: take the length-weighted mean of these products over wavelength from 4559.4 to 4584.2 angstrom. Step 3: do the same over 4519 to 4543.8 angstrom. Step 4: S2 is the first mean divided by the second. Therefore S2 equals 1.1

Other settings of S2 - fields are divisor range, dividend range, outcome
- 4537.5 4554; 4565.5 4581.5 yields 1.03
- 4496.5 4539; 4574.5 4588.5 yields 1.05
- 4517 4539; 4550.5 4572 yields 1.13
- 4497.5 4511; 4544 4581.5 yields 1.00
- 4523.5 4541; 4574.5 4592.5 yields 1.15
